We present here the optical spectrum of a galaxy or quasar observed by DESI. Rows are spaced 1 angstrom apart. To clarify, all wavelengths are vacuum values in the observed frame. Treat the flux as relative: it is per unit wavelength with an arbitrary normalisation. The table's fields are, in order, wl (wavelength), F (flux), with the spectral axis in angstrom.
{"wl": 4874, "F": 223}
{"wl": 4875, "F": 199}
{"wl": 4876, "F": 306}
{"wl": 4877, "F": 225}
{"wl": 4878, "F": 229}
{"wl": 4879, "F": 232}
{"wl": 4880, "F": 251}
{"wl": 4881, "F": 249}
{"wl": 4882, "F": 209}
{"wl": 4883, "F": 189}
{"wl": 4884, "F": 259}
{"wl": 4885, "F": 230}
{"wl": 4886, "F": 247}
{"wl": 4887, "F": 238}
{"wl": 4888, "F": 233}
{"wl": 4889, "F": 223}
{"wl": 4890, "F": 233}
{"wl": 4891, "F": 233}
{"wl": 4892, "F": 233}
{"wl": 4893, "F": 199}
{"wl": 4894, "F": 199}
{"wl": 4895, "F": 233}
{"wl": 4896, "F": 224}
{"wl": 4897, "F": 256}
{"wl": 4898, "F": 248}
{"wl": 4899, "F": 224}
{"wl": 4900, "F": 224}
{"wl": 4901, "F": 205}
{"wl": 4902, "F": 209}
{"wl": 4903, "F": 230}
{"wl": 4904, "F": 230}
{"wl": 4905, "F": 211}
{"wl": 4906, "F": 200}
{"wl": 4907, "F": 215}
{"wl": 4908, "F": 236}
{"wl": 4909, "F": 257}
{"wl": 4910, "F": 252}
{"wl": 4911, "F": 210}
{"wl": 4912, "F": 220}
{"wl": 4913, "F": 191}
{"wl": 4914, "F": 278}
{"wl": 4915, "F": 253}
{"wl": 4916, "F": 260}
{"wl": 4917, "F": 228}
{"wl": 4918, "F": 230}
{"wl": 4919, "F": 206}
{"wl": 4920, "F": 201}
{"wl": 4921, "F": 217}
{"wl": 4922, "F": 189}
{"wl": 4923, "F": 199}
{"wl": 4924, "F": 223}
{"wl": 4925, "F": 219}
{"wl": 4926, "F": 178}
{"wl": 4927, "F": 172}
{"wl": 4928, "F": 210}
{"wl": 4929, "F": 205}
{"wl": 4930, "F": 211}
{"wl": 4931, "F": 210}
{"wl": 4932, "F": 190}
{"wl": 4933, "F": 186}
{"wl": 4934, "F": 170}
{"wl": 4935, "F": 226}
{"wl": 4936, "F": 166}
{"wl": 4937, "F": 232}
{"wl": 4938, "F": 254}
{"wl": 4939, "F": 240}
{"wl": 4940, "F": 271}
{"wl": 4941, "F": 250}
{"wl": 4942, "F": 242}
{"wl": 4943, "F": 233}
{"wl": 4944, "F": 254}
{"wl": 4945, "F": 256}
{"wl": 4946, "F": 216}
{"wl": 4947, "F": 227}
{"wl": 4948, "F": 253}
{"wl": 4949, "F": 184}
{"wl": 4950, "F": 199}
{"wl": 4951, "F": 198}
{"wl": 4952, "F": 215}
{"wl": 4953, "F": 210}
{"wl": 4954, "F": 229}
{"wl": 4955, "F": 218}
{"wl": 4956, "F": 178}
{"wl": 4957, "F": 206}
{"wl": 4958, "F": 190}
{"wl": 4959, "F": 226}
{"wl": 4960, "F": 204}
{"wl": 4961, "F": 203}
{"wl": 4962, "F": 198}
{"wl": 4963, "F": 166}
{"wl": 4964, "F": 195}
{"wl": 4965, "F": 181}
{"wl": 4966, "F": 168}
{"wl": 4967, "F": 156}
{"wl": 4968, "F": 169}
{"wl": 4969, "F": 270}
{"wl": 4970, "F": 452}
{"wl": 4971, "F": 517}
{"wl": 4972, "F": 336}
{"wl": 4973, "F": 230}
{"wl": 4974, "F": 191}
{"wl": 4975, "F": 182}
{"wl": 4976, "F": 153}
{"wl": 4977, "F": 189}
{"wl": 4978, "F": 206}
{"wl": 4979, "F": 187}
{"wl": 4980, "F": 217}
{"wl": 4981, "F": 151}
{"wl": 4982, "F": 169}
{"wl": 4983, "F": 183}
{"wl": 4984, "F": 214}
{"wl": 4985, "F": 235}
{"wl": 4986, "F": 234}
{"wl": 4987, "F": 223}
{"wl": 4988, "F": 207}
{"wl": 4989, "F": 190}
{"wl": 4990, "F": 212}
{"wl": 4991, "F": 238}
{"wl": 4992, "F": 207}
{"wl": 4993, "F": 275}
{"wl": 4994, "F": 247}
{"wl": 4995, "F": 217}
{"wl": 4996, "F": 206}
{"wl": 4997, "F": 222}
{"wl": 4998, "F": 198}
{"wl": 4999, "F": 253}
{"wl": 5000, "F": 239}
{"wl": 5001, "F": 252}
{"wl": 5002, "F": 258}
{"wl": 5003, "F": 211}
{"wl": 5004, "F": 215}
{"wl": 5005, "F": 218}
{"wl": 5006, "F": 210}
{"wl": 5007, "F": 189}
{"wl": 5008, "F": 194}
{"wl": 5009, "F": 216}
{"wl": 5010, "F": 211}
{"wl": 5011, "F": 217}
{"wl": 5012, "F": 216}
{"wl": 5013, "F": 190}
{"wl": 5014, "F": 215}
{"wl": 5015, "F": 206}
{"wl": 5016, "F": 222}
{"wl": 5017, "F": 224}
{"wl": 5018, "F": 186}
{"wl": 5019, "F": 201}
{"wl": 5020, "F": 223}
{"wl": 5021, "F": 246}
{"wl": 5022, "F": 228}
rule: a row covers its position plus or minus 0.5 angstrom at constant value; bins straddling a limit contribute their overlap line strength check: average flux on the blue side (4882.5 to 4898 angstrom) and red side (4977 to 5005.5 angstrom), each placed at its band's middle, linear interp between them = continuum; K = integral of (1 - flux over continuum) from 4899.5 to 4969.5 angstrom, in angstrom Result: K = 3.0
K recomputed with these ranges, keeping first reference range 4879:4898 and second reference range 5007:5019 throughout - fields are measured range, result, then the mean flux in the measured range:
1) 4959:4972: -1.6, 243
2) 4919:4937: 1.9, 200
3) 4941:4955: -0.3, 225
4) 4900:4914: 0.3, 223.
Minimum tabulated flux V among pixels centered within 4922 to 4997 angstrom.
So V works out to 151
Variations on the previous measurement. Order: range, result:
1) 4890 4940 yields 166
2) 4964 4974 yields 156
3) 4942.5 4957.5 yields 178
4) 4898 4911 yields 200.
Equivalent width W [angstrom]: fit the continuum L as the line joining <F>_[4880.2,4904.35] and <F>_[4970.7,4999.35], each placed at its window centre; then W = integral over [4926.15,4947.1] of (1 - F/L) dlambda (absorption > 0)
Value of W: 0.5 angstrom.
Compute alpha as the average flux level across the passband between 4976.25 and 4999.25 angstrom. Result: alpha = 211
